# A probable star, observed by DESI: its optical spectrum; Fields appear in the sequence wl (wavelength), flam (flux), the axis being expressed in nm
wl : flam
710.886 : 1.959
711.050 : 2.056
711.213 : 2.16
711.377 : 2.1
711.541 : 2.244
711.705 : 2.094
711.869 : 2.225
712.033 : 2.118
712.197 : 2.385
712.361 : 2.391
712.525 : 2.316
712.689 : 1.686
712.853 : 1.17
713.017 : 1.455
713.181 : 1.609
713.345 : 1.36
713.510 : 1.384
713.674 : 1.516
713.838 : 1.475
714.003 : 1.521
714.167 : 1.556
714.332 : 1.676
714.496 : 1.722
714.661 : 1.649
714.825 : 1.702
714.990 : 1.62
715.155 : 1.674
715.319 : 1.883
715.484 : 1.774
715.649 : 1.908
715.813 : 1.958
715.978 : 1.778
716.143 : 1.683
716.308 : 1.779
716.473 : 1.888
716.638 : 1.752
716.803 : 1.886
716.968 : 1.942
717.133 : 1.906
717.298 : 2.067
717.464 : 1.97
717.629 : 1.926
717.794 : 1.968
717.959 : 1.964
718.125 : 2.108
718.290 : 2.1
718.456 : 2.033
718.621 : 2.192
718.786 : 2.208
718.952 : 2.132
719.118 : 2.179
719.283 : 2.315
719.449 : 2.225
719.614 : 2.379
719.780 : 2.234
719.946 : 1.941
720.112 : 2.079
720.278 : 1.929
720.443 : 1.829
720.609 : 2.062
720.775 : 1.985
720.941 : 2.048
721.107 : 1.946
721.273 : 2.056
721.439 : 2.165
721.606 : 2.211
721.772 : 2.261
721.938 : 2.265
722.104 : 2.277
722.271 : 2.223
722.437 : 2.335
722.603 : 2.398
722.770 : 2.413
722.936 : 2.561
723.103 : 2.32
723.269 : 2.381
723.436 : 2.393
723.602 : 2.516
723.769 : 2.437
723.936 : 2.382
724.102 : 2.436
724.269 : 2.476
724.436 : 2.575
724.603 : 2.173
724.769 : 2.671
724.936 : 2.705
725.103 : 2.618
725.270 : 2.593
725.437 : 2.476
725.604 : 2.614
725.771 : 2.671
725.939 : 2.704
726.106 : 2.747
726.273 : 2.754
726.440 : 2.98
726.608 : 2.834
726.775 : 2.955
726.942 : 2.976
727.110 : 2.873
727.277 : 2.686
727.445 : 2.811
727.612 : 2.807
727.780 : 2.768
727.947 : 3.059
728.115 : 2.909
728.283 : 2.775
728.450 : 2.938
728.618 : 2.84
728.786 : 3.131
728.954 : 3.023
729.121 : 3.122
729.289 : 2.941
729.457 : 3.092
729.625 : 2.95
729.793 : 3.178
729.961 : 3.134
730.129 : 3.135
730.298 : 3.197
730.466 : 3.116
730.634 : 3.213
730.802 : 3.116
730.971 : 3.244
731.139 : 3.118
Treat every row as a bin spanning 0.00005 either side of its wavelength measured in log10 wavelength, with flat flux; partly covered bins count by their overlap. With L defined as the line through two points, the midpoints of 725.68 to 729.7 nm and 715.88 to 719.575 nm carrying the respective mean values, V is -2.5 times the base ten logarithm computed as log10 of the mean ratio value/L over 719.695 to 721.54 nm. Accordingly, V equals 0.12 mag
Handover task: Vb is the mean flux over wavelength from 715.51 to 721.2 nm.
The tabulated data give 2.01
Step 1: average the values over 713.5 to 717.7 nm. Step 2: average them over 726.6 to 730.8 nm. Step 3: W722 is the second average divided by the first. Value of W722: 1.70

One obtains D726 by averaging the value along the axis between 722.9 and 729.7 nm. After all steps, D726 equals 2.73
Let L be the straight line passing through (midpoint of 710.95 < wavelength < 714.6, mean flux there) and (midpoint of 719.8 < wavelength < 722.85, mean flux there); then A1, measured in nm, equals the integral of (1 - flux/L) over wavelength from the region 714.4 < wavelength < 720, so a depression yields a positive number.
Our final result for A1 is 0.103 nm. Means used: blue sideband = 1.83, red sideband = 2.14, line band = 1.95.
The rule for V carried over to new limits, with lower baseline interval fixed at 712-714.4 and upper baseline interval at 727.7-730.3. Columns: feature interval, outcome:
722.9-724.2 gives 0.057 mag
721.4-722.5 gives 0.081 mag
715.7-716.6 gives 0.072 mag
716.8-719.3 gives 0.025 mag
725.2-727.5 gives 0.010 mag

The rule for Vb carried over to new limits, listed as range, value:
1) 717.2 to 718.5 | 2.01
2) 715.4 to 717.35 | 1.86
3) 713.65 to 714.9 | 1.61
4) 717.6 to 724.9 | 2.23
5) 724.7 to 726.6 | 2.69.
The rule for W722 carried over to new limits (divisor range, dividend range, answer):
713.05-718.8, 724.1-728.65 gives 1.52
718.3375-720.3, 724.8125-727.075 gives 1.27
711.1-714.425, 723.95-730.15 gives 1.54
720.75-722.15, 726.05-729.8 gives 1.36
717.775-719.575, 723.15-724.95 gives 1.15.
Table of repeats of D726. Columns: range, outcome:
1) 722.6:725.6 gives 2.48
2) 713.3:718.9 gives 1.81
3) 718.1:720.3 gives 2.15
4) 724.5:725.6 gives 2.55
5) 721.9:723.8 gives 2.38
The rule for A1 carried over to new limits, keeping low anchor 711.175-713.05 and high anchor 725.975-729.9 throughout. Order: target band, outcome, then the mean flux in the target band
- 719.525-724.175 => 0.64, 2.23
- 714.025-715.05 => 0.25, 1.65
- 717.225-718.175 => 0.14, 1.99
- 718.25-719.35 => 0.11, 2.17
